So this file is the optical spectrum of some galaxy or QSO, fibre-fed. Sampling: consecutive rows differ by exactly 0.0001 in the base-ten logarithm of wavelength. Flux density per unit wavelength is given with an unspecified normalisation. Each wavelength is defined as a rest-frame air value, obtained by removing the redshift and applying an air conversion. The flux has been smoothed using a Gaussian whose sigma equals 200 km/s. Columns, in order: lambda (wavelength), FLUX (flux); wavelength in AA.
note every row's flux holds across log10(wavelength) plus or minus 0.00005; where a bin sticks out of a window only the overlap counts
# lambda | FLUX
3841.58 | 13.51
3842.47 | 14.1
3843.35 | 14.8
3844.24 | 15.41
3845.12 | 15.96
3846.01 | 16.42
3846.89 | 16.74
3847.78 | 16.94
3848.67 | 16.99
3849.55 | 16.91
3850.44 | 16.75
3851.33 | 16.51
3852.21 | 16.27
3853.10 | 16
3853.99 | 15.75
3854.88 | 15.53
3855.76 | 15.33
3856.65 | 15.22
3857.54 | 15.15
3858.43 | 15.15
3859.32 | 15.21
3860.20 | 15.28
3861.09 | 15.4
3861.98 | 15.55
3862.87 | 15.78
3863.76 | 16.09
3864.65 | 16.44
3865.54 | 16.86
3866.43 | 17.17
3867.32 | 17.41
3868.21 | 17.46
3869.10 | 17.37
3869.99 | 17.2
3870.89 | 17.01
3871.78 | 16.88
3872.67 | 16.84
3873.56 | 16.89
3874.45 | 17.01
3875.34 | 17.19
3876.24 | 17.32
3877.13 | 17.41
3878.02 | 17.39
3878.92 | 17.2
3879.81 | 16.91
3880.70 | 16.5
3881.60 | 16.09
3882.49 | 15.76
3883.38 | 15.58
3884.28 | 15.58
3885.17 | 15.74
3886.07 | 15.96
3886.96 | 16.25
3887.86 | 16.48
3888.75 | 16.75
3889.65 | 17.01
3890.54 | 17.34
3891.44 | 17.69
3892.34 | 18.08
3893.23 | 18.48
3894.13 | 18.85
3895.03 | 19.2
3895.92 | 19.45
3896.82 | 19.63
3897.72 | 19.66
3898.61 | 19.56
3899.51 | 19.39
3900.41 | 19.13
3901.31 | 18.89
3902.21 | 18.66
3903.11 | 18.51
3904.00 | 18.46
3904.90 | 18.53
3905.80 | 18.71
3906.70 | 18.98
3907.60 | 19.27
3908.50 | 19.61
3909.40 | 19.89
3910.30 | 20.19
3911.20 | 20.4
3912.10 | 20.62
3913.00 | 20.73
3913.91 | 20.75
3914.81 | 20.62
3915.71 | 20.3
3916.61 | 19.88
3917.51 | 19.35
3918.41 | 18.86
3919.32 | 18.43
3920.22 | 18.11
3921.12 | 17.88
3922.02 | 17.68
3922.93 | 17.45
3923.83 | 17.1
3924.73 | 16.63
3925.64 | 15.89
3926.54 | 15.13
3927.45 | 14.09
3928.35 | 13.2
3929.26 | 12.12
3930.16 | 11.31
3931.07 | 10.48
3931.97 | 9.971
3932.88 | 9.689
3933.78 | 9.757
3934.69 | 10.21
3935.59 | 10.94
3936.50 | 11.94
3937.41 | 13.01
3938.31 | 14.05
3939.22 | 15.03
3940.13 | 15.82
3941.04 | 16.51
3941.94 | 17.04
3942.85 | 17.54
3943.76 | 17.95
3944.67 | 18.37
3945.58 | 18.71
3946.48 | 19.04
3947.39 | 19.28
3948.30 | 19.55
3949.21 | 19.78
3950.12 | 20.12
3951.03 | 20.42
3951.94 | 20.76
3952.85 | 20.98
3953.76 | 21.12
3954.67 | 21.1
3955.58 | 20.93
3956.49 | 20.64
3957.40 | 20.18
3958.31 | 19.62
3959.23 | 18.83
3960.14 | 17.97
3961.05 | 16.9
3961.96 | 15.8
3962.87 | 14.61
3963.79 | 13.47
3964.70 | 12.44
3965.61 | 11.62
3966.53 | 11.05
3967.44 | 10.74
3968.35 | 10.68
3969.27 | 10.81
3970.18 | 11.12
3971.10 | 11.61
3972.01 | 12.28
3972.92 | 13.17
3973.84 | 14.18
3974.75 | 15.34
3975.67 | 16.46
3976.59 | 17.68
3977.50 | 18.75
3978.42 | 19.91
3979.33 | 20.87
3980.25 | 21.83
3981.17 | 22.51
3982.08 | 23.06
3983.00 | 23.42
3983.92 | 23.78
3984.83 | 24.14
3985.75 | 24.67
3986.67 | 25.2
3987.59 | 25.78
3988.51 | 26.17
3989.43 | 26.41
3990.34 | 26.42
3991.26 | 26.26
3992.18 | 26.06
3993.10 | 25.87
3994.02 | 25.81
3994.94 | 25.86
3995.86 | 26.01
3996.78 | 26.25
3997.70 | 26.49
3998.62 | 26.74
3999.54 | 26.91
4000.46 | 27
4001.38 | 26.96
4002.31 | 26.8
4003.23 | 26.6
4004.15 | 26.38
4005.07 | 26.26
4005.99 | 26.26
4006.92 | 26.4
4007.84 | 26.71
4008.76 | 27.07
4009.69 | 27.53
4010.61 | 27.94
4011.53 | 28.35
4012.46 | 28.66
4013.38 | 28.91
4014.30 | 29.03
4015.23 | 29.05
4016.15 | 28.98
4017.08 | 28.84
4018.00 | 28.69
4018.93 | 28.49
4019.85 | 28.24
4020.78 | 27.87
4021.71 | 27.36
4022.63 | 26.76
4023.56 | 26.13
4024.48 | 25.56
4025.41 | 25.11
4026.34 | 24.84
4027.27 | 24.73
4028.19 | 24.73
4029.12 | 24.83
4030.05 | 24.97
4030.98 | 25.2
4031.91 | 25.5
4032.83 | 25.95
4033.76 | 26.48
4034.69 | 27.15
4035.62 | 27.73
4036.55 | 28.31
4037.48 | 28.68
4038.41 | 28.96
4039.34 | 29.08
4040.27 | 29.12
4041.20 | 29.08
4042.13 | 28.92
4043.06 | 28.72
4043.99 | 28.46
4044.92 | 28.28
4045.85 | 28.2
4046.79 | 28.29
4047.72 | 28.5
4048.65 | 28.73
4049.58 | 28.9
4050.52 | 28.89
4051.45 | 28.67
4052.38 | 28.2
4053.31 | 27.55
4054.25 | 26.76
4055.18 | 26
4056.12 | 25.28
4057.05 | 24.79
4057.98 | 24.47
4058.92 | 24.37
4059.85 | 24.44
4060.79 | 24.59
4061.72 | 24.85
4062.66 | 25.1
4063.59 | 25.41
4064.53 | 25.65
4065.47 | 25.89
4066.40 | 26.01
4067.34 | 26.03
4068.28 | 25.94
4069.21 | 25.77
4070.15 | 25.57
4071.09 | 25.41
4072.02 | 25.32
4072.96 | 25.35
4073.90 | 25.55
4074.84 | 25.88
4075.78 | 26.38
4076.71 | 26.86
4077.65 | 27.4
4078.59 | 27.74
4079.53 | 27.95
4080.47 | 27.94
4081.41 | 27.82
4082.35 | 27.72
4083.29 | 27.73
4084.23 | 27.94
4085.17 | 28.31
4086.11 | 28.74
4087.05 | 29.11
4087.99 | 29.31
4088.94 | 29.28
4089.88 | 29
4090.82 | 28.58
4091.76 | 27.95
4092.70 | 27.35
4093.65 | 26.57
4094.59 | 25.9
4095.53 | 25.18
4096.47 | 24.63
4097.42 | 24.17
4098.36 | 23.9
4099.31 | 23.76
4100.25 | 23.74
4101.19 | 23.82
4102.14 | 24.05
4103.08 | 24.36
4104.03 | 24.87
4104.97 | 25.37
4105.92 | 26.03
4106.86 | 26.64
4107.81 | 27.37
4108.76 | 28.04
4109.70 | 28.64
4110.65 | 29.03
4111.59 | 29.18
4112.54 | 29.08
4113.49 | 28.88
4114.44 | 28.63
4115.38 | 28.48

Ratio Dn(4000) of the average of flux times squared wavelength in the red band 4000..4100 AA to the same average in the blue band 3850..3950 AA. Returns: 1.7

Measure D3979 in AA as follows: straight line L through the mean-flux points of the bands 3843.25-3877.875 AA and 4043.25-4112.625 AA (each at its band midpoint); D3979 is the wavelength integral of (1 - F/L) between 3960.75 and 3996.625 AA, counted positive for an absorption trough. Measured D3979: 4.6 AA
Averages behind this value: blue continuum 16.4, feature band 19.3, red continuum 26.7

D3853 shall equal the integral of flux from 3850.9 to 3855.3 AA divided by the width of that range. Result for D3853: 16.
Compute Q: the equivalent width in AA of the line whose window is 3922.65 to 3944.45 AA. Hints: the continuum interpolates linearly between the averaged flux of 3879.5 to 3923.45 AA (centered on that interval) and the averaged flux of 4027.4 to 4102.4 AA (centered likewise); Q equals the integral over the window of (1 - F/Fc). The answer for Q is 6.7 AA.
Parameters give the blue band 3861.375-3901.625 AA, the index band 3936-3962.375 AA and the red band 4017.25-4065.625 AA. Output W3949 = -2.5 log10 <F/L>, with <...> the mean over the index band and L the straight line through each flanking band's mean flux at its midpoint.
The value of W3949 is 0.17 mag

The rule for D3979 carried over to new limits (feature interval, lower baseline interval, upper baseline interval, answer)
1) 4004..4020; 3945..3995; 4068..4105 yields -4.42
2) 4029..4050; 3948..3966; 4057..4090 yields -3.15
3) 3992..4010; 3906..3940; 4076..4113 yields -4.61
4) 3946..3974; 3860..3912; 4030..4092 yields 6.56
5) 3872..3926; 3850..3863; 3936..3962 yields -4.10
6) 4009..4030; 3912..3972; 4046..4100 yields -4.60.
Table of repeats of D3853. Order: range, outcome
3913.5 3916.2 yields 20.6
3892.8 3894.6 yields 18.6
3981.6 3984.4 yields 23.5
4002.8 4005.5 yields 26.5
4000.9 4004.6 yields 26.7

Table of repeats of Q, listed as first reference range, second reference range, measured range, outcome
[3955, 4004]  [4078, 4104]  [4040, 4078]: -2.7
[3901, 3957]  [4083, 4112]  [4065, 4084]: -0.8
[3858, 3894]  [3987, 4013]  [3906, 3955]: 9.0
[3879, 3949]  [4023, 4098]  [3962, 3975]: 5.2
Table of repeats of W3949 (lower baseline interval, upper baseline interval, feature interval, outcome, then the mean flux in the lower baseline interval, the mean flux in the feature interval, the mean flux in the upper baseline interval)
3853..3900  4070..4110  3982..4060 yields -0.149 mag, 16.9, 26.9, 26.6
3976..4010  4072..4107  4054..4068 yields 0.034 mag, 25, 25.3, 26.5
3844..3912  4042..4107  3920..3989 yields 0.233 mag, 17.2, 16.9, 26.6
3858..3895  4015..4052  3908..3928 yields 0.054 mag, 16.7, 18.6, 27.5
